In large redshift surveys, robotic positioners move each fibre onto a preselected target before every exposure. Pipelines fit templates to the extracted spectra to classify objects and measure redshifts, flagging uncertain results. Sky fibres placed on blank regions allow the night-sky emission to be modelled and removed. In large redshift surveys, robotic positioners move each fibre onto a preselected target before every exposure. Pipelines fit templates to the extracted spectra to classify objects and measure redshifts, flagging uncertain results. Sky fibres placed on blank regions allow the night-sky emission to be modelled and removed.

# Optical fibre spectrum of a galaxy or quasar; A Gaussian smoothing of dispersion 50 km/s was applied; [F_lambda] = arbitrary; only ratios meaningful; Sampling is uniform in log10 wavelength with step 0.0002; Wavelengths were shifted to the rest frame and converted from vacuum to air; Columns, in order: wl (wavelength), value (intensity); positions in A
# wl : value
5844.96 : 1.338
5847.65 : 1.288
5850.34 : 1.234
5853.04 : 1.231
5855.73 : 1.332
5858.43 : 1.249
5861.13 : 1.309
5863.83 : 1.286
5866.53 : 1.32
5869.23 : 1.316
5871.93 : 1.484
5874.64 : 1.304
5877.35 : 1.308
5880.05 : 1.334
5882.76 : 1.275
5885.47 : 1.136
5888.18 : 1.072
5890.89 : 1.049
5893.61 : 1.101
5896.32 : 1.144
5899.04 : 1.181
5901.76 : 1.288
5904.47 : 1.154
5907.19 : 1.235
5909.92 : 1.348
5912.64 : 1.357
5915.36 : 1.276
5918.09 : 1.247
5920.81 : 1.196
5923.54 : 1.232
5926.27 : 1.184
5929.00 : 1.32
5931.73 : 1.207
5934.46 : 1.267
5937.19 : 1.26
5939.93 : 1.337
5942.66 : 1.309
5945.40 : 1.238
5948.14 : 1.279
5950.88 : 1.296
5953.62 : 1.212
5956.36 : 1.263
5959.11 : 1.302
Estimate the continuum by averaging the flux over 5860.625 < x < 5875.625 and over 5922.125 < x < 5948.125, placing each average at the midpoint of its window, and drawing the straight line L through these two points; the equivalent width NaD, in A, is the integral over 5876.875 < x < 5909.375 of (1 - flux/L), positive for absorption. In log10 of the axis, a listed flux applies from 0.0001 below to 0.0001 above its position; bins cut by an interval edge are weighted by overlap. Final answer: 3.0 A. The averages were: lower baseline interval 1.34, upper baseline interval 1.26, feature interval 1.19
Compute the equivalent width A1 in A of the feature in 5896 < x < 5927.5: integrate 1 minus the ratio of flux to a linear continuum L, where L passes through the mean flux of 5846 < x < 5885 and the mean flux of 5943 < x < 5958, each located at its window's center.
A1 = 1.0 A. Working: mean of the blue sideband 1.3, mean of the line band 1.24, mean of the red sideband 1.26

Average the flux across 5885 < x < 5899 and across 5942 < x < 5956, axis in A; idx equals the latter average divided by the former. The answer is 1.14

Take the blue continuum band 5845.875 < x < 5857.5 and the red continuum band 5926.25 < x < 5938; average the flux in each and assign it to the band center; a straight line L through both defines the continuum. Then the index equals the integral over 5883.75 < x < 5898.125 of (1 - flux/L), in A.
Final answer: 1.8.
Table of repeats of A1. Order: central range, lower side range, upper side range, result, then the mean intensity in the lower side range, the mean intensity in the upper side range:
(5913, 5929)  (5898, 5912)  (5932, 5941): 0.25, 1.25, 1.28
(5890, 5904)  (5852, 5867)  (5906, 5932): 1.27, 1.29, 1.26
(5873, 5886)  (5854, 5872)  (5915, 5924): 0.07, 1.32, 1.23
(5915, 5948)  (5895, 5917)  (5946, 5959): 0.01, 1.25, 1.26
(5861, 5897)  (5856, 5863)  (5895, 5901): -0.41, 1.29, 1.17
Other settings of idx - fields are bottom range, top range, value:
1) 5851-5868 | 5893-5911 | 0.94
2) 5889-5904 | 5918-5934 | 1.07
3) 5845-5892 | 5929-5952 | 1.01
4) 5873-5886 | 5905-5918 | 1.00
